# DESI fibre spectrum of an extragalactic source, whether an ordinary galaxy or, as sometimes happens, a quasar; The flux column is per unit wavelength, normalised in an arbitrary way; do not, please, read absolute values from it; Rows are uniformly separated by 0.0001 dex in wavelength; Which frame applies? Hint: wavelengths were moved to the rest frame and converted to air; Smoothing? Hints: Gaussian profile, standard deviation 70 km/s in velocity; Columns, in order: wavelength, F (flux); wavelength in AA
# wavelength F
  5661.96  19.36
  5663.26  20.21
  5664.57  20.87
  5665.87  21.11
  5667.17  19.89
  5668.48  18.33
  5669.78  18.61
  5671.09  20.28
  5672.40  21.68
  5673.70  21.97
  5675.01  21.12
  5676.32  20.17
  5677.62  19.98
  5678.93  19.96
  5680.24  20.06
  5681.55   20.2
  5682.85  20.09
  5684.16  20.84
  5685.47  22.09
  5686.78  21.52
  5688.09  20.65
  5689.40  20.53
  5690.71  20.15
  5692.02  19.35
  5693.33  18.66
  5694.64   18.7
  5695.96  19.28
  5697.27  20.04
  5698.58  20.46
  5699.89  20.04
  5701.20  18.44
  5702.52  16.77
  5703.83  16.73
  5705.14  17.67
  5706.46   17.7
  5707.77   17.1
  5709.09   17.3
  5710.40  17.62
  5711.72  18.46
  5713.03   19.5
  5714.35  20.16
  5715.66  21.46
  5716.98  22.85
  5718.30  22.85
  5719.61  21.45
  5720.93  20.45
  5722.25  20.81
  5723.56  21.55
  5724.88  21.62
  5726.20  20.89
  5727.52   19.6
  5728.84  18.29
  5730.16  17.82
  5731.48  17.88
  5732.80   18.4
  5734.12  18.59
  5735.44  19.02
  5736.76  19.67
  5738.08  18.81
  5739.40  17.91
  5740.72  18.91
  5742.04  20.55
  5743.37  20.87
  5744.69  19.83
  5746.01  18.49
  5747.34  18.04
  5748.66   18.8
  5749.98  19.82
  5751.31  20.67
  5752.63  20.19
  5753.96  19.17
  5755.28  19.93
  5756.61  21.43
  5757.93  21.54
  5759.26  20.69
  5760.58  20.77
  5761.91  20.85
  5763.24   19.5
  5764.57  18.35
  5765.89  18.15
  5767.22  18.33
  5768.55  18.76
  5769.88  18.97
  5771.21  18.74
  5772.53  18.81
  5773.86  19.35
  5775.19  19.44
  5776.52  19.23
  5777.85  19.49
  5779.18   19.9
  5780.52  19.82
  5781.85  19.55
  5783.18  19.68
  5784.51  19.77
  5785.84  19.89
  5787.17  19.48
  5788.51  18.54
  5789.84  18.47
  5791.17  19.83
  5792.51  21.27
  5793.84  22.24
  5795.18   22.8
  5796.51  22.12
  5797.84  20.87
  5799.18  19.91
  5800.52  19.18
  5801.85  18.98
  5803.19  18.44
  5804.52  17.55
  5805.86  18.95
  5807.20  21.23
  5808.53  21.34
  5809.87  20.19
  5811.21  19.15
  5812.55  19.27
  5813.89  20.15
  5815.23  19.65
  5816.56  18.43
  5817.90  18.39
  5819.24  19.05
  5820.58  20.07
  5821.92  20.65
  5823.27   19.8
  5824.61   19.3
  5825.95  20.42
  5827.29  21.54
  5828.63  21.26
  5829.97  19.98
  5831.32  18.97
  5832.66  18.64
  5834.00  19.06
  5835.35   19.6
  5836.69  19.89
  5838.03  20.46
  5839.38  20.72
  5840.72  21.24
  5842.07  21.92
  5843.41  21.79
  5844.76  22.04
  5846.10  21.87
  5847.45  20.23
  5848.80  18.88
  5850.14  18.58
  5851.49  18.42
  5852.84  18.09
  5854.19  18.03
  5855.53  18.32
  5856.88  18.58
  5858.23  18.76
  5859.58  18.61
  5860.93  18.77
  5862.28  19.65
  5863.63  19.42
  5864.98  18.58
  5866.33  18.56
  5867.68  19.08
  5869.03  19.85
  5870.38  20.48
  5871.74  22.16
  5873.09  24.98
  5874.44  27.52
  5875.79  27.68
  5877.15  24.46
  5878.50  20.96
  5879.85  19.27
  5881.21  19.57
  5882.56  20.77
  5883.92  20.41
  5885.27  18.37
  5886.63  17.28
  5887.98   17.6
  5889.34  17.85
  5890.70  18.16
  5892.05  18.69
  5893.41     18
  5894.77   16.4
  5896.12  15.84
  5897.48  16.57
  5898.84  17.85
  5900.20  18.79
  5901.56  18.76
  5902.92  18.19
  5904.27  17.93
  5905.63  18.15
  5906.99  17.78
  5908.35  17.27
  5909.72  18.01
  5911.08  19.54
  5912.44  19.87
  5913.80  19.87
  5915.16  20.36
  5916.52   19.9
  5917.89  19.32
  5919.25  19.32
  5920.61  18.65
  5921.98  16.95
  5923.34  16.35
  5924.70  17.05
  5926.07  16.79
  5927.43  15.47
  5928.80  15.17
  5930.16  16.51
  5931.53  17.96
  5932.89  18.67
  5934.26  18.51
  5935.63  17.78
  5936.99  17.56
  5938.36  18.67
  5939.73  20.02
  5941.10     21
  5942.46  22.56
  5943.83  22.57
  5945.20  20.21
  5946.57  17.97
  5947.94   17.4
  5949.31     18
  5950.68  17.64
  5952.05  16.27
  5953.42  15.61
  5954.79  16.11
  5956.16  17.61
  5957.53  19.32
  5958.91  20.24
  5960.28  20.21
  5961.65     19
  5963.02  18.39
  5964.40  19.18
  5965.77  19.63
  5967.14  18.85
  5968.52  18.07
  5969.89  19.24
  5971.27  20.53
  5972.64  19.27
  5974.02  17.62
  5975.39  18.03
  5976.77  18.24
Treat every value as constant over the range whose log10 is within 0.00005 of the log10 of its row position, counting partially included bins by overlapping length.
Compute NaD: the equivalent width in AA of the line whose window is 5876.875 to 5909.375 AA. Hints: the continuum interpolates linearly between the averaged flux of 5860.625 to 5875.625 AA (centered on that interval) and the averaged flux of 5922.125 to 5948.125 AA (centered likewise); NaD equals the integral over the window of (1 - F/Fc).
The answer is 2.6 AA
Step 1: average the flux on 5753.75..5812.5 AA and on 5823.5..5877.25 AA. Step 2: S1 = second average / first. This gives 1.0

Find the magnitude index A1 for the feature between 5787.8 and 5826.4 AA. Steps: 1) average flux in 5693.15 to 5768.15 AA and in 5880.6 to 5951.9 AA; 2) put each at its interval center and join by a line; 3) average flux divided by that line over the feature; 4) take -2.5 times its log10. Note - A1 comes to -0.05 mag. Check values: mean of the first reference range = 19.5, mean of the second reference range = 18.4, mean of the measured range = 19.9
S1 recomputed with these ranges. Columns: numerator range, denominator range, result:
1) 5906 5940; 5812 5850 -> 0.90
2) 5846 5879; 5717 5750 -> 1.04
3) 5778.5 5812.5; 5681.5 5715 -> 1.04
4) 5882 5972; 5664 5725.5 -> 0.92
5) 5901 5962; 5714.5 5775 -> 0.93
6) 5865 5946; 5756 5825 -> 0.97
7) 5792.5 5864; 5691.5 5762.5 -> 1.02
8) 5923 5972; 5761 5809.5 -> 0.94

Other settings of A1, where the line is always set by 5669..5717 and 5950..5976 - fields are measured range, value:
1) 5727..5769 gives 0.002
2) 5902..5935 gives 0.035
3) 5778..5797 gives -0.054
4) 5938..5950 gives -0.073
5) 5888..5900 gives 0.077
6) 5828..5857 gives -0.049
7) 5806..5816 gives -0.052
